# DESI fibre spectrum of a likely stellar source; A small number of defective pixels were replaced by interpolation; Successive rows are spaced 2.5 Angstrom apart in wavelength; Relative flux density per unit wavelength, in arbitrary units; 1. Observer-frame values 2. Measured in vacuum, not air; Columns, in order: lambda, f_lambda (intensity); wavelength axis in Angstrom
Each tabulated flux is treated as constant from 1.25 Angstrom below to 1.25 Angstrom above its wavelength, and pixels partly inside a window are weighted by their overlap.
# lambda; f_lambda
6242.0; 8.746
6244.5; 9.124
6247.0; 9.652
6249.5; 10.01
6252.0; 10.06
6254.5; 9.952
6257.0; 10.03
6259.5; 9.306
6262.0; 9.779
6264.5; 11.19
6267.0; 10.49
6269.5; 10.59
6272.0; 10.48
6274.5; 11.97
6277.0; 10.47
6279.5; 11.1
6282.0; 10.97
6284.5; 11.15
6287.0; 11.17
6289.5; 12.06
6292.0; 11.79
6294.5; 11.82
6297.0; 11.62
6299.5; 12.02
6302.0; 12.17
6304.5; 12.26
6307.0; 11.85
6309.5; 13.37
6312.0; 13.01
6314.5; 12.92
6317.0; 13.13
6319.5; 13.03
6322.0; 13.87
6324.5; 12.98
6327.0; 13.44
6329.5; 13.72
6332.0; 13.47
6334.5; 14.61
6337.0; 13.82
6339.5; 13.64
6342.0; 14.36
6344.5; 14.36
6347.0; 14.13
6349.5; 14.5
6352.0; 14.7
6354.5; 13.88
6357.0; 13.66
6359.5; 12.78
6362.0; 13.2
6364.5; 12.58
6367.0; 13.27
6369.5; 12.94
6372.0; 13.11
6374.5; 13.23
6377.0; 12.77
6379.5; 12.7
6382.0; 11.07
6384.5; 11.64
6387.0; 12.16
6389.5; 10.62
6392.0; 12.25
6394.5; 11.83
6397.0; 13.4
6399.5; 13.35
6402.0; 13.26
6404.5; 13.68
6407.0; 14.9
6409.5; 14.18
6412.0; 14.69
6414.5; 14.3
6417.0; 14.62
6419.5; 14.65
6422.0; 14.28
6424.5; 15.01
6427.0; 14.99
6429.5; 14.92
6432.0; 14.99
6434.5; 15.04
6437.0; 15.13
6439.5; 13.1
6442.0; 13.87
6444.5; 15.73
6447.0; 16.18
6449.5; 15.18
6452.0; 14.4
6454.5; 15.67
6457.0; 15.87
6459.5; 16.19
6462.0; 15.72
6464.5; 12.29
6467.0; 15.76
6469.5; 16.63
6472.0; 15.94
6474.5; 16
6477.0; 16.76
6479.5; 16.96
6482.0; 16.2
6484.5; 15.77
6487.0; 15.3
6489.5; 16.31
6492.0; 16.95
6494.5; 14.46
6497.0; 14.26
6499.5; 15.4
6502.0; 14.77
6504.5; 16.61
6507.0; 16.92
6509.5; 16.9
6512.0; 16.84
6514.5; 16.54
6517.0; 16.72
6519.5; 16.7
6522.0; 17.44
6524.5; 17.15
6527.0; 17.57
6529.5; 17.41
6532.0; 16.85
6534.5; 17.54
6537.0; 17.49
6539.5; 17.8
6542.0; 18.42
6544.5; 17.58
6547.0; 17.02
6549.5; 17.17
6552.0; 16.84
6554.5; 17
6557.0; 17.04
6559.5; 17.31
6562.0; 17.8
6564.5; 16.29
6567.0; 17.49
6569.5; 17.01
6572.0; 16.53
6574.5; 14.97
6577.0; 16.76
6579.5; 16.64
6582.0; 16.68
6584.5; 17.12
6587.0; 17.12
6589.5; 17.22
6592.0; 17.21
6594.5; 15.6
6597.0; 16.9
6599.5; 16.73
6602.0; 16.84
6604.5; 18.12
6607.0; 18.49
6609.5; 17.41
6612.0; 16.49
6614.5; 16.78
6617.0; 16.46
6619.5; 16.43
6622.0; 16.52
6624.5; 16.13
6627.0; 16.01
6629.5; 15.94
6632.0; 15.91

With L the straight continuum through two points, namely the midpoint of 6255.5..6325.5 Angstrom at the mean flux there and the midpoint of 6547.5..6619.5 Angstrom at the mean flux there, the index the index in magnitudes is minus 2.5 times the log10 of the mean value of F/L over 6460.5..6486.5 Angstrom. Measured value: -0.060 mag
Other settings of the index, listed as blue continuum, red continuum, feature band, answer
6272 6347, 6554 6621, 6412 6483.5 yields -0.034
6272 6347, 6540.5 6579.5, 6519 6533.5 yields -0.052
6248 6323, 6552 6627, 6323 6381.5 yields -0.076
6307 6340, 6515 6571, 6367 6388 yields 0.149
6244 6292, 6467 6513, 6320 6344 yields -0.136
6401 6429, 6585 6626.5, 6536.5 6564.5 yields -0.076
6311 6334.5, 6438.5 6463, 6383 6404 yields 0.166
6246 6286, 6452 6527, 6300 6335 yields -0.116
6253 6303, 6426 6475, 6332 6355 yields -0.131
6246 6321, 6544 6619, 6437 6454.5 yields -0.033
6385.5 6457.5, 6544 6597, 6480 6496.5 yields -0.030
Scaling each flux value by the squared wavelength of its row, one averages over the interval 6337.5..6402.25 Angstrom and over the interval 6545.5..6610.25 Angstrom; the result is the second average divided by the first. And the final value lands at 1.4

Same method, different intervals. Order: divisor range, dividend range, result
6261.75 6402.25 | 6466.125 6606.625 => 1.42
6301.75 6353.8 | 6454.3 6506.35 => 1.22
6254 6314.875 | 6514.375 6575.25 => 1.64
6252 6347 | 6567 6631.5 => 1.51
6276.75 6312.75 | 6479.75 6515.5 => 1.44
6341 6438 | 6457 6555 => 1.25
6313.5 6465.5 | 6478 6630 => 1.27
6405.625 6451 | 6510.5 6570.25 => 1.21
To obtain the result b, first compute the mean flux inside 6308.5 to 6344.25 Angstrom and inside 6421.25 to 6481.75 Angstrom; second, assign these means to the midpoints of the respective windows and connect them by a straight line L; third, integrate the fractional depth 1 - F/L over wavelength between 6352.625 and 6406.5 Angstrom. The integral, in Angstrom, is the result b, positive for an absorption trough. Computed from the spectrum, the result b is 5.7 Angstrom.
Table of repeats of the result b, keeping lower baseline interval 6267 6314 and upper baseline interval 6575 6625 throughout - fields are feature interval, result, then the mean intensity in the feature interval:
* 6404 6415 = -0.6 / 14.4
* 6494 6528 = -2.1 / 16.3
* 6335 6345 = -1.3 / 14.1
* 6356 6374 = -0.2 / 13.1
